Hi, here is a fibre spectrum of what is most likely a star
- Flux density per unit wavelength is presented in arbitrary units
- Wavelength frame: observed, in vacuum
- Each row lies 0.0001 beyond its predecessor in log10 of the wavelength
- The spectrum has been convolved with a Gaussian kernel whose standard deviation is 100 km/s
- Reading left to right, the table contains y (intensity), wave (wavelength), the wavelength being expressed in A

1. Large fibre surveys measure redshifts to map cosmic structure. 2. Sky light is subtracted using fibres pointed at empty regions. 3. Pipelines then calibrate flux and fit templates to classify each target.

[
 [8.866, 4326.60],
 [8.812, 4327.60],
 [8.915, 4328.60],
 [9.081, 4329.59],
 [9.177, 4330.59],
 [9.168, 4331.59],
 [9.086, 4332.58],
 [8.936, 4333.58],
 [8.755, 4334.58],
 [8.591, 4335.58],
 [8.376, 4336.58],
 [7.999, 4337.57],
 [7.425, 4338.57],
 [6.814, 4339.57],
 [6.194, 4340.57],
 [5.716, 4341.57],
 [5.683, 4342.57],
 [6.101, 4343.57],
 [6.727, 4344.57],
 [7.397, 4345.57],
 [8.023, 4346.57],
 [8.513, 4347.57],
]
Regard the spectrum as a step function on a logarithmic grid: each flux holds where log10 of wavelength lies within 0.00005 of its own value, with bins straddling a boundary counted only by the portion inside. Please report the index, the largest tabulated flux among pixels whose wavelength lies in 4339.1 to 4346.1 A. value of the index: 7.397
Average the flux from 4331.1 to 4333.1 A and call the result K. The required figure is 9.15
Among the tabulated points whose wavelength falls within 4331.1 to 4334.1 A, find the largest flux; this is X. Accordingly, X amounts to 9.168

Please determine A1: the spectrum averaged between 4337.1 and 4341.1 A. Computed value 7.09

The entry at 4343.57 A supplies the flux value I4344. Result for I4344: 6.101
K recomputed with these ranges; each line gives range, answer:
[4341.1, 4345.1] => 6.07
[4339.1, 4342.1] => 6.23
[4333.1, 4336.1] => 8.74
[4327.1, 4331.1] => 8.99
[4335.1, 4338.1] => 8.33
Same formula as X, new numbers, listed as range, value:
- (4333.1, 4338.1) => 8.936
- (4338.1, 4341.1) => 7.425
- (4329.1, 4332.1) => 9.177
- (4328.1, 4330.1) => 9.081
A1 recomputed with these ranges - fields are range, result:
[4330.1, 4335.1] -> 9.02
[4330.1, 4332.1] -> 9.19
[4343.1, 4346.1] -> 6.76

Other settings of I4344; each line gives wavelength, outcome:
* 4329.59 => 9.081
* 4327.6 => 8.812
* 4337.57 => 7.999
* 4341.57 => 5.716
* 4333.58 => 8.936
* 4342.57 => 5.683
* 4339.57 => 6.814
